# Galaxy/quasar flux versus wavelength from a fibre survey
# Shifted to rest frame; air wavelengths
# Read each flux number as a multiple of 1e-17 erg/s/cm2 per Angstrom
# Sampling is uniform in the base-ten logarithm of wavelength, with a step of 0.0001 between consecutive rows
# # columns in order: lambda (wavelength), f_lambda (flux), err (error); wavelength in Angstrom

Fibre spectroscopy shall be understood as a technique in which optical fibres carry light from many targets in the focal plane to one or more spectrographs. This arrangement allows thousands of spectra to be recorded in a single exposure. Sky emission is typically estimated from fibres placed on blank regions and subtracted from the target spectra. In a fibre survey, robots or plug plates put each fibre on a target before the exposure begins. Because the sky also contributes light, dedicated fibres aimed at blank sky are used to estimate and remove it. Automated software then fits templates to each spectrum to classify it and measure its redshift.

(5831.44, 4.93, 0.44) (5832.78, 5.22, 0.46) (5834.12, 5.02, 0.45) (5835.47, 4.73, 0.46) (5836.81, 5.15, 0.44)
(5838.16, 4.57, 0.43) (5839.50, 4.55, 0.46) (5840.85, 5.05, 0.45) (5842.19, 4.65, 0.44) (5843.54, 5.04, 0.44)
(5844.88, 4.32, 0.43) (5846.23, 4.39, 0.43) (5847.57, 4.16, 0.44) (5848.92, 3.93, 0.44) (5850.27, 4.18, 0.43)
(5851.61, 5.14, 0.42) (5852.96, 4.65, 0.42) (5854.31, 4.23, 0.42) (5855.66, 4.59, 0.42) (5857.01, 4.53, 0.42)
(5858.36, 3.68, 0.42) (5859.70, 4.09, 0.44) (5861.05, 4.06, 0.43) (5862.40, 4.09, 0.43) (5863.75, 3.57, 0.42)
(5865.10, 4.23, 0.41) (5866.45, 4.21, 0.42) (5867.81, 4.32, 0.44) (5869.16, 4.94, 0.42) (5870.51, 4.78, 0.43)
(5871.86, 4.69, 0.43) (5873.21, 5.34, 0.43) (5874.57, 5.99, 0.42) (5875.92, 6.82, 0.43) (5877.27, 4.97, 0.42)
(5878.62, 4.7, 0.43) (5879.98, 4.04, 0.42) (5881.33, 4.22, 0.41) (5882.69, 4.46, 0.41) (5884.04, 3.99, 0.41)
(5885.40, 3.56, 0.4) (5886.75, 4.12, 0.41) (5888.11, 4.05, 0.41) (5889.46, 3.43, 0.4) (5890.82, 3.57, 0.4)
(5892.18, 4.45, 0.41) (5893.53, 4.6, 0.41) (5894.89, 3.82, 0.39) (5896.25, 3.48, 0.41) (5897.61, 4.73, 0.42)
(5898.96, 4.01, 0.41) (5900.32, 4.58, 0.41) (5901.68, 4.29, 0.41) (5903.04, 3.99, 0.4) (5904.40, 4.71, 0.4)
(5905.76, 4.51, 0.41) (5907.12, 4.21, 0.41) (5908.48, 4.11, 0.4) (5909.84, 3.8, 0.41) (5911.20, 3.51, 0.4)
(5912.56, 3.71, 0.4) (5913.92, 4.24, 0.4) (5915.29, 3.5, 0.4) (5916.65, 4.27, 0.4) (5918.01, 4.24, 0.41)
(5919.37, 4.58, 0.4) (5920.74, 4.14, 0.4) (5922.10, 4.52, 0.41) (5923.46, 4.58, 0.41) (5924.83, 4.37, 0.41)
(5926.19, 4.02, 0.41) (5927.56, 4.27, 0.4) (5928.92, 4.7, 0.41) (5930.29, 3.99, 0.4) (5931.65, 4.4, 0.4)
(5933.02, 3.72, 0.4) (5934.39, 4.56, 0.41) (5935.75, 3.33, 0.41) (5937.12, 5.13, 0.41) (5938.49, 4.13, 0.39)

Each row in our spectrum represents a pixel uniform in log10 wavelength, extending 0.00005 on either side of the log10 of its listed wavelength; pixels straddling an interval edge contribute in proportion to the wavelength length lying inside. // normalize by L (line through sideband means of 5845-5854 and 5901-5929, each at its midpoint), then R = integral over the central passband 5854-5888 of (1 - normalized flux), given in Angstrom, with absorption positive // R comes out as -1.23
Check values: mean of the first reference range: 4.4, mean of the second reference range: 4.19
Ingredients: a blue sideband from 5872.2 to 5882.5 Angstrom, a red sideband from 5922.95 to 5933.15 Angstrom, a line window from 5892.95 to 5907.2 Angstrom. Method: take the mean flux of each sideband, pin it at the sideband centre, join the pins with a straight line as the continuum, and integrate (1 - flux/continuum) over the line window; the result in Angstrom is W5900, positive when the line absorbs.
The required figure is 1.4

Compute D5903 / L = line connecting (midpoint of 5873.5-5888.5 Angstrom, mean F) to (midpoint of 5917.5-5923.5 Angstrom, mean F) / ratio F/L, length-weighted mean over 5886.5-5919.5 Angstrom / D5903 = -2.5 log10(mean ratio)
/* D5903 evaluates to 0.106 mag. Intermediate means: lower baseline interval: 4.66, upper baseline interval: 4.4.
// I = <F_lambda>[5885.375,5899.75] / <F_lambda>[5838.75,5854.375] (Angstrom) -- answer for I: 0.88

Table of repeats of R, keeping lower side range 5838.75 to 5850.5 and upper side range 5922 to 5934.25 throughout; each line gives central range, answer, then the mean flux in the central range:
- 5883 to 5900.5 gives 1.4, 4.02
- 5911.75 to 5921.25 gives 0.5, 4.09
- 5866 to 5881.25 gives -1.9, 4.96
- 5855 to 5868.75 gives 0.9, 4.15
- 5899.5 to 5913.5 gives 0.6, 4.14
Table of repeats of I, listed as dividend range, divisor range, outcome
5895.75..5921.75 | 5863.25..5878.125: 0.84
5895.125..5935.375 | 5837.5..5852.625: 0.92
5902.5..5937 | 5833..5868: 0.94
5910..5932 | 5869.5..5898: 0.93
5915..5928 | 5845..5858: 0.97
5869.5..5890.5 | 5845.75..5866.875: 1.09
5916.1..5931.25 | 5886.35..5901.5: 1.06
